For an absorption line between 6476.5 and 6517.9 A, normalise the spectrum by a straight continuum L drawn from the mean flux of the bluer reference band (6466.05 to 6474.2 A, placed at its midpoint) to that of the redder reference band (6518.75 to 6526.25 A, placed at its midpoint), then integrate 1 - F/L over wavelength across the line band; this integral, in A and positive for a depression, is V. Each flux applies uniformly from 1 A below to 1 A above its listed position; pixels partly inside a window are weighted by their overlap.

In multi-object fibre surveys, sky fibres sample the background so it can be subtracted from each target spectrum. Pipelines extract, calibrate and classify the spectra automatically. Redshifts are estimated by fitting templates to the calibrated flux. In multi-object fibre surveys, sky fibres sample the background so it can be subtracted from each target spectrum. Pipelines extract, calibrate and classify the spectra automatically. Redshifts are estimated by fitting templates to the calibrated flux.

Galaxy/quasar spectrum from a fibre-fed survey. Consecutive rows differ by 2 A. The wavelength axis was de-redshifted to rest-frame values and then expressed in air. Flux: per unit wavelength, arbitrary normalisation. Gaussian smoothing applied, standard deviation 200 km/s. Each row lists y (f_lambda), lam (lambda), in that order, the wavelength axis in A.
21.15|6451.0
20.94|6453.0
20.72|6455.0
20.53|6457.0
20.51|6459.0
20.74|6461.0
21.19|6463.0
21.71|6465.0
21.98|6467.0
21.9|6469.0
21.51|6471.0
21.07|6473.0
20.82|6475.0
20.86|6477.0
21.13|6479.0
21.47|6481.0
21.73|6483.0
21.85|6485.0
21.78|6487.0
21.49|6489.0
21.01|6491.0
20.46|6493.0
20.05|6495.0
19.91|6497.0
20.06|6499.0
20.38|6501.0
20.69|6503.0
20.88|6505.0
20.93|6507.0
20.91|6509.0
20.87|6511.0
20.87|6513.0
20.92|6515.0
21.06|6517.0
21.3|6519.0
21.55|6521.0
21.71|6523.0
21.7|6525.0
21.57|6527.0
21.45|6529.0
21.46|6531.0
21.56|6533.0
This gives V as 1.3 A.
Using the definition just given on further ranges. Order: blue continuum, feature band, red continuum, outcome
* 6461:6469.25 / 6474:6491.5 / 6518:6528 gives 0.2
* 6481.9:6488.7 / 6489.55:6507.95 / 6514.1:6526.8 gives 0.9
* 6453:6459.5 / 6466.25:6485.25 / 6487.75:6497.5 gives -0.7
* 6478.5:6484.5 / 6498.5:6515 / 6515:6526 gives 0.5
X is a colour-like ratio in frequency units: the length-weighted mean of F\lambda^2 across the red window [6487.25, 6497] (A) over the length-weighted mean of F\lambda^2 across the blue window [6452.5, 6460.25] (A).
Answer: 1.02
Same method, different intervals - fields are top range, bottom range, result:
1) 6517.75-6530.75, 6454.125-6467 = 1.05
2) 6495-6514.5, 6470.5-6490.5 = 0.97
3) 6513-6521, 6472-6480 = 1.02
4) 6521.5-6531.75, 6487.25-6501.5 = 1.06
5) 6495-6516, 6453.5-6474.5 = 0.99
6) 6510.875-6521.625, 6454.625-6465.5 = 1.03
